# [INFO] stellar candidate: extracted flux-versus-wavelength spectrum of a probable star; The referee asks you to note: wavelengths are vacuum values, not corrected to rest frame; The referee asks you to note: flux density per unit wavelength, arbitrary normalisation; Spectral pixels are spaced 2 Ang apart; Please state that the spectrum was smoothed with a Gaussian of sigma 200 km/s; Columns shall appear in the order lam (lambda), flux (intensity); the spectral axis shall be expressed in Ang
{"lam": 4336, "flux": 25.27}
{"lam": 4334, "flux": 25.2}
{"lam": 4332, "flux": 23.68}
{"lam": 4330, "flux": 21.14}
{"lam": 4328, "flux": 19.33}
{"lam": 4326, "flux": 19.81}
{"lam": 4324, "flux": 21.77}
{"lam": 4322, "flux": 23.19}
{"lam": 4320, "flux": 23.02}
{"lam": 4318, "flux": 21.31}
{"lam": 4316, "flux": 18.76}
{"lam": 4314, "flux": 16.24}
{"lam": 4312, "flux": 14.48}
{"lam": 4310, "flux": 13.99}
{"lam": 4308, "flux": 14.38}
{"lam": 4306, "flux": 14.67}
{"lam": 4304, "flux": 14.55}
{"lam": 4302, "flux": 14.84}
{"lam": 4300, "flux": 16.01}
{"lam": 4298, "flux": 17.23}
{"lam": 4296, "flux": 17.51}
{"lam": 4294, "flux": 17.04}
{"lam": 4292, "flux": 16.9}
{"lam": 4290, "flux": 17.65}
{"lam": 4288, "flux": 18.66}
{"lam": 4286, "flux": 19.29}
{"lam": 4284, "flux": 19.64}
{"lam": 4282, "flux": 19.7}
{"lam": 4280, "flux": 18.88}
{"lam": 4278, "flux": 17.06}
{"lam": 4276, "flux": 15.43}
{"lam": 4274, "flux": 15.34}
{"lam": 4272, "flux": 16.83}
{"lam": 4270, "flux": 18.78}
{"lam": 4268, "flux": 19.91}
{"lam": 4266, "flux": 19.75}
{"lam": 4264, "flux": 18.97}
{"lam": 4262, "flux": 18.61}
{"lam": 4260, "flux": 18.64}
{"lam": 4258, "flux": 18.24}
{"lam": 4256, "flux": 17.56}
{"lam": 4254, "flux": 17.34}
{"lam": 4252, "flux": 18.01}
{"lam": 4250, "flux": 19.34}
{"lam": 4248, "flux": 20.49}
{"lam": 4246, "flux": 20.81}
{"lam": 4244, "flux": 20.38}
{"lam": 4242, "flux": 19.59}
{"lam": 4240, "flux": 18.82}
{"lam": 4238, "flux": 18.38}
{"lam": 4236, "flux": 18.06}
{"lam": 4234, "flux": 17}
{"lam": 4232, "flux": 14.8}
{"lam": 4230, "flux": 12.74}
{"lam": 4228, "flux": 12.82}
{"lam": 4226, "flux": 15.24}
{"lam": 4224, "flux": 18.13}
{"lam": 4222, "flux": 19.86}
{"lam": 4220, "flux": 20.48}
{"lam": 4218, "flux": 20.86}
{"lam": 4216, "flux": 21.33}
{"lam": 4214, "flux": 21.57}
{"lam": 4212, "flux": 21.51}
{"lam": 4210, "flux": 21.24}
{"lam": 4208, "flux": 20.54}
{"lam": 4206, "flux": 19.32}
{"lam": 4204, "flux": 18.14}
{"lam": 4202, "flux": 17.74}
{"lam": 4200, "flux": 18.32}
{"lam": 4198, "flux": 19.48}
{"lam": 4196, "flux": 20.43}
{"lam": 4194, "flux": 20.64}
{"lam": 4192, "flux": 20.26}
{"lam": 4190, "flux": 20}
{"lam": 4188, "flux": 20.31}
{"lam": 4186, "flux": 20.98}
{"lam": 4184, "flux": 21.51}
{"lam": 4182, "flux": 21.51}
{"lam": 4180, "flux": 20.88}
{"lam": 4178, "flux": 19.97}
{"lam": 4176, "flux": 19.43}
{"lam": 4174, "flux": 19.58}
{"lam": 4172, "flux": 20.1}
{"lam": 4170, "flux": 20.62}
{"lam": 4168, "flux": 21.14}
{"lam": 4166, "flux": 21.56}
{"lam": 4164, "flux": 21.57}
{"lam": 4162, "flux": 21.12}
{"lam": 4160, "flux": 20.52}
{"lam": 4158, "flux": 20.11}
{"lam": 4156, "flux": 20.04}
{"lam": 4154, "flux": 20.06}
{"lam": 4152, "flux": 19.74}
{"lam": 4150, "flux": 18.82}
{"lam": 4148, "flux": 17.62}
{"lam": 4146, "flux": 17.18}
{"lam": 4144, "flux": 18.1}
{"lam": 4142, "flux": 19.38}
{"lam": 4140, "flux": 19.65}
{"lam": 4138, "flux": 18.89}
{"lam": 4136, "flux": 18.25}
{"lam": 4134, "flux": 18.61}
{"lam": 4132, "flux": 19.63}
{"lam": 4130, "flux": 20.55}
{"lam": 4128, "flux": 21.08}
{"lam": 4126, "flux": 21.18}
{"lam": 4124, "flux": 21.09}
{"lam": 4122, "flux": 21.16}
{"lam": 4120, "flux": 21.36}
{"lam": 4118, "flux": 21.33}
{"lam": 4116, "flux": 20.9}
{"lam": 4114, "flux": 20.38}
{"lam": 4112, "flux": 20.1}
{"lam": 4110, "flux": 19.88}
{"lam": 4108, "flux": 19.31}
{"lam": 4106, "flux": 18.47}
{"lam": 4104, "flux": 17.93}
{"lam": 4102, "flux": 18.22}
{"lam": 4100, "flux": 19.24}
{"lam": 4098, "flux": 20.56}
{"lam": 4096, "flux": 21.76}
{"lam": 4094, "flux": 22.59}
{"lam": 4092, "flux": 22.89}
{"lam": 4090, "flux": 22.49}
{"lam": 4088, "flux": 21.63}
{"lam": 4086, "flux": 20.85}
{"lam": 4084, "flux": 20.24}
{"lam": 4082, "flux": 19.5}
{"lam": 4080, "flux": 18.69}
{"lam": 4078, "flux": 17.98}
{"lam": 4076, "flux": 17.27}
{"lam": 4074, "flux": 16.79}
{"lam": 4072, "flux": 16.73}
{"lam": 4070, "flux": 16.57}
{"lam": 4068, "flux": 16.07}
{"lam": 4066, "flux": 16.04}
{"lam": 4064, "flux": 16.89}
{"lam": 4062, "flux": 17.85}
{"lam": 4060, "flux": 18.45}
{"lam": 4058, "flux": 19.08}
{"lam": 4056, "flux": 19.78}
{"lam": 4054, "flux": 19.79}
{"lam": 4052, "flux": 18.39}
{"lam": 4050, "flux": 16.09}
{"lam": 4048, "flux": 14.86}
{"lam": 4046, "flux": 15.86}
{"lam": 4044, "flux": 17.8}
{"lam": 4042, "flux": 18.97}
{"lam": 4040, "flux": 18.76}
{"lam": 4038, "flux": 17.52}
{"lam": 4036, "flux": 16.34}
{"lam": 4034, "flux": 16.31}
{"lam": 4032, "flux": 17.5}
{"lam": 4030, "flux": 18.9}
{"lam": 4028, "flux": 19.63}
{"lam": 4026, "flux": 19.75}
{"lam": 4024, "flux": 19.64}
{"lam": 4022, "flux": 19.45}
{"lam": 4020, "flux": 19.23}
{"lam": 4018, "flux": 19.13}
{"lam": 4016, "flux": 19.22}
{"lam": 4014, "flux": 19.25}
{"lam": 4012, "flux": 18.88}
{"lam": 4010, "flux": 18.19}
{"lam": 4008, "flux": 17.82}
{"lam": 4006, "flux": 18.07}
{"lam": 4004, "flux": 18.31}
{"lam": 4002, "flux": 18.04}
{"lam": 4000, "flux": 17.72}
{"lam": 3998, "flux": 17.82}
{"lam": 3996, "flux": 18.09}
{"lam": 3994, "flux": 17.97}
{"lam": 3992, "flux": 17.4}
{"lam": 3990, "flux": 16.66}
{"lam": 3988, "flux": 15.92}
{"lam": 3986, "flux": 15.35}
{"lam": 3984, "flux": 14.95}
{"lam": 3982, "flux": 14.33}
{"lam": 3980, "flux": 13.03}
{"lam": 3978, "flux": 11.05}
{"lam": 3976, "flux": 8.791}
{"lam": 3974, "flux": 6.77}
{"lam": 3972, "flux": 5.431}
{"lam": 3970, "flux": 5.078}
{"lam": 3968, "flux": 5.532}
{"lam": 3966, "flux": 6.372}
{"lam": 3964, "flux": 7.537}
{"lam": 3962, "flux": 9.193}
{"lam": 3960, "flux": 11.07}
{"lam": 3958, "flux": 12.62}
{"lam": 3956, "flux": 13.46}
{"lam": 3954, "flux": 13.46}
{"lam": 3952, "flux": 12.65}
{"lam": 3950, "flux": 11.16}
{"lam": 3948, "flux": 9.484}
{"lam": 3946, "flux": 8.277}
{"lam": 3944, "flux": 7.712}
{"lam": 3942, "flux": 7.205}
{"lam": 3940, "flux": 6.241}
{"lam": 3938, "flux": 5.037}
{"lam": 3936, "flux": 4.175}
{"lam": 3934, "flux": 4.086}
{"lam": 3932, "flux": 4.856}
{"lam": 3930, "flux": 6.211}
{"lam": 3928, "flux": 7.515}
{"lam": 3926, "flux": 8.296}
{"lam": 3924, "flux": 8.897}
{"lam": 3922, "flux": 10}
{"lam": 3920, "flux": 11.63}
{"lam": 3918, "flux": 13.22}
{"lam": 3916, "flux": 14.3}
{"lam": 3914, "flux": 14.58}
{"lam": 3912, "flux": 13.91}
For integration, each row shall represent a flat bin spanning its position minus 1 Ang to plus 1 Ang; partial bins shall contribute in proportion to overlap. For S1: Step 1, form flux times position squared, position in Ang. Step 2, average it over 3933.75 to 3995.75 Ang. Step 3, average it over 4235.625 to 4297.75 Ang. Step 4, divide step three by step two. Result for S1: 2.0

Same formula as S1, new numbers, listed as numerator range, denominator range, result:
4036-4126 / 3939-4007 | 1.65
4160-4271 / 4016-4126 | 1.09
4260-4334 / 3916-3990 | 2.27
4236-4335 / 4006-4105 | 1.11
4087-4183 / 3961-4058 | 1.35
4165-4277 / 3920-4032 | 1.67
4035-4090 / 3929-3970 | 2.32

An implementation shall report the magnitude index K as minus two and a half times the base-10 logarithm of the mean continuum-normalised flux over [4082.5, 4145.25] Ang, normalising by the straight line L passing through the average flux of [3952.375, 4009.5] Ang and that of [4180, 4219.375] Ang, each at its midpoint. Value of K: -0.16 mag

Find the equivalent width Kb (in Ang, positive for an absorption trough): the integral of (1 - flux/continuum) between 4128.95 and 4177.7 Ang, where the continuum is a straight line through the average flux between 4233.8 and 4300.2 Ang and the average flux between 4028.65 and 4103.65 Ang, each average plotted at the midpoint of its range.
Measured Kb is -3.3 Ang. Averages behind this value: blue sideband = 18.5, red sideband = 18.3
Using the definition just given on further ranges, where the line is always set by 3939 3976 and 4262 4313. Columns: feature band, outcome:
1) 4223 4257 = -3.6 Ang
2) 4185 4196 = -4.3 Ang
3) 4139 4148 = -3.3 Ang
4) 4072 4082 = -5.0 Ang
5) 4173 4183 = -4.1 Ang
